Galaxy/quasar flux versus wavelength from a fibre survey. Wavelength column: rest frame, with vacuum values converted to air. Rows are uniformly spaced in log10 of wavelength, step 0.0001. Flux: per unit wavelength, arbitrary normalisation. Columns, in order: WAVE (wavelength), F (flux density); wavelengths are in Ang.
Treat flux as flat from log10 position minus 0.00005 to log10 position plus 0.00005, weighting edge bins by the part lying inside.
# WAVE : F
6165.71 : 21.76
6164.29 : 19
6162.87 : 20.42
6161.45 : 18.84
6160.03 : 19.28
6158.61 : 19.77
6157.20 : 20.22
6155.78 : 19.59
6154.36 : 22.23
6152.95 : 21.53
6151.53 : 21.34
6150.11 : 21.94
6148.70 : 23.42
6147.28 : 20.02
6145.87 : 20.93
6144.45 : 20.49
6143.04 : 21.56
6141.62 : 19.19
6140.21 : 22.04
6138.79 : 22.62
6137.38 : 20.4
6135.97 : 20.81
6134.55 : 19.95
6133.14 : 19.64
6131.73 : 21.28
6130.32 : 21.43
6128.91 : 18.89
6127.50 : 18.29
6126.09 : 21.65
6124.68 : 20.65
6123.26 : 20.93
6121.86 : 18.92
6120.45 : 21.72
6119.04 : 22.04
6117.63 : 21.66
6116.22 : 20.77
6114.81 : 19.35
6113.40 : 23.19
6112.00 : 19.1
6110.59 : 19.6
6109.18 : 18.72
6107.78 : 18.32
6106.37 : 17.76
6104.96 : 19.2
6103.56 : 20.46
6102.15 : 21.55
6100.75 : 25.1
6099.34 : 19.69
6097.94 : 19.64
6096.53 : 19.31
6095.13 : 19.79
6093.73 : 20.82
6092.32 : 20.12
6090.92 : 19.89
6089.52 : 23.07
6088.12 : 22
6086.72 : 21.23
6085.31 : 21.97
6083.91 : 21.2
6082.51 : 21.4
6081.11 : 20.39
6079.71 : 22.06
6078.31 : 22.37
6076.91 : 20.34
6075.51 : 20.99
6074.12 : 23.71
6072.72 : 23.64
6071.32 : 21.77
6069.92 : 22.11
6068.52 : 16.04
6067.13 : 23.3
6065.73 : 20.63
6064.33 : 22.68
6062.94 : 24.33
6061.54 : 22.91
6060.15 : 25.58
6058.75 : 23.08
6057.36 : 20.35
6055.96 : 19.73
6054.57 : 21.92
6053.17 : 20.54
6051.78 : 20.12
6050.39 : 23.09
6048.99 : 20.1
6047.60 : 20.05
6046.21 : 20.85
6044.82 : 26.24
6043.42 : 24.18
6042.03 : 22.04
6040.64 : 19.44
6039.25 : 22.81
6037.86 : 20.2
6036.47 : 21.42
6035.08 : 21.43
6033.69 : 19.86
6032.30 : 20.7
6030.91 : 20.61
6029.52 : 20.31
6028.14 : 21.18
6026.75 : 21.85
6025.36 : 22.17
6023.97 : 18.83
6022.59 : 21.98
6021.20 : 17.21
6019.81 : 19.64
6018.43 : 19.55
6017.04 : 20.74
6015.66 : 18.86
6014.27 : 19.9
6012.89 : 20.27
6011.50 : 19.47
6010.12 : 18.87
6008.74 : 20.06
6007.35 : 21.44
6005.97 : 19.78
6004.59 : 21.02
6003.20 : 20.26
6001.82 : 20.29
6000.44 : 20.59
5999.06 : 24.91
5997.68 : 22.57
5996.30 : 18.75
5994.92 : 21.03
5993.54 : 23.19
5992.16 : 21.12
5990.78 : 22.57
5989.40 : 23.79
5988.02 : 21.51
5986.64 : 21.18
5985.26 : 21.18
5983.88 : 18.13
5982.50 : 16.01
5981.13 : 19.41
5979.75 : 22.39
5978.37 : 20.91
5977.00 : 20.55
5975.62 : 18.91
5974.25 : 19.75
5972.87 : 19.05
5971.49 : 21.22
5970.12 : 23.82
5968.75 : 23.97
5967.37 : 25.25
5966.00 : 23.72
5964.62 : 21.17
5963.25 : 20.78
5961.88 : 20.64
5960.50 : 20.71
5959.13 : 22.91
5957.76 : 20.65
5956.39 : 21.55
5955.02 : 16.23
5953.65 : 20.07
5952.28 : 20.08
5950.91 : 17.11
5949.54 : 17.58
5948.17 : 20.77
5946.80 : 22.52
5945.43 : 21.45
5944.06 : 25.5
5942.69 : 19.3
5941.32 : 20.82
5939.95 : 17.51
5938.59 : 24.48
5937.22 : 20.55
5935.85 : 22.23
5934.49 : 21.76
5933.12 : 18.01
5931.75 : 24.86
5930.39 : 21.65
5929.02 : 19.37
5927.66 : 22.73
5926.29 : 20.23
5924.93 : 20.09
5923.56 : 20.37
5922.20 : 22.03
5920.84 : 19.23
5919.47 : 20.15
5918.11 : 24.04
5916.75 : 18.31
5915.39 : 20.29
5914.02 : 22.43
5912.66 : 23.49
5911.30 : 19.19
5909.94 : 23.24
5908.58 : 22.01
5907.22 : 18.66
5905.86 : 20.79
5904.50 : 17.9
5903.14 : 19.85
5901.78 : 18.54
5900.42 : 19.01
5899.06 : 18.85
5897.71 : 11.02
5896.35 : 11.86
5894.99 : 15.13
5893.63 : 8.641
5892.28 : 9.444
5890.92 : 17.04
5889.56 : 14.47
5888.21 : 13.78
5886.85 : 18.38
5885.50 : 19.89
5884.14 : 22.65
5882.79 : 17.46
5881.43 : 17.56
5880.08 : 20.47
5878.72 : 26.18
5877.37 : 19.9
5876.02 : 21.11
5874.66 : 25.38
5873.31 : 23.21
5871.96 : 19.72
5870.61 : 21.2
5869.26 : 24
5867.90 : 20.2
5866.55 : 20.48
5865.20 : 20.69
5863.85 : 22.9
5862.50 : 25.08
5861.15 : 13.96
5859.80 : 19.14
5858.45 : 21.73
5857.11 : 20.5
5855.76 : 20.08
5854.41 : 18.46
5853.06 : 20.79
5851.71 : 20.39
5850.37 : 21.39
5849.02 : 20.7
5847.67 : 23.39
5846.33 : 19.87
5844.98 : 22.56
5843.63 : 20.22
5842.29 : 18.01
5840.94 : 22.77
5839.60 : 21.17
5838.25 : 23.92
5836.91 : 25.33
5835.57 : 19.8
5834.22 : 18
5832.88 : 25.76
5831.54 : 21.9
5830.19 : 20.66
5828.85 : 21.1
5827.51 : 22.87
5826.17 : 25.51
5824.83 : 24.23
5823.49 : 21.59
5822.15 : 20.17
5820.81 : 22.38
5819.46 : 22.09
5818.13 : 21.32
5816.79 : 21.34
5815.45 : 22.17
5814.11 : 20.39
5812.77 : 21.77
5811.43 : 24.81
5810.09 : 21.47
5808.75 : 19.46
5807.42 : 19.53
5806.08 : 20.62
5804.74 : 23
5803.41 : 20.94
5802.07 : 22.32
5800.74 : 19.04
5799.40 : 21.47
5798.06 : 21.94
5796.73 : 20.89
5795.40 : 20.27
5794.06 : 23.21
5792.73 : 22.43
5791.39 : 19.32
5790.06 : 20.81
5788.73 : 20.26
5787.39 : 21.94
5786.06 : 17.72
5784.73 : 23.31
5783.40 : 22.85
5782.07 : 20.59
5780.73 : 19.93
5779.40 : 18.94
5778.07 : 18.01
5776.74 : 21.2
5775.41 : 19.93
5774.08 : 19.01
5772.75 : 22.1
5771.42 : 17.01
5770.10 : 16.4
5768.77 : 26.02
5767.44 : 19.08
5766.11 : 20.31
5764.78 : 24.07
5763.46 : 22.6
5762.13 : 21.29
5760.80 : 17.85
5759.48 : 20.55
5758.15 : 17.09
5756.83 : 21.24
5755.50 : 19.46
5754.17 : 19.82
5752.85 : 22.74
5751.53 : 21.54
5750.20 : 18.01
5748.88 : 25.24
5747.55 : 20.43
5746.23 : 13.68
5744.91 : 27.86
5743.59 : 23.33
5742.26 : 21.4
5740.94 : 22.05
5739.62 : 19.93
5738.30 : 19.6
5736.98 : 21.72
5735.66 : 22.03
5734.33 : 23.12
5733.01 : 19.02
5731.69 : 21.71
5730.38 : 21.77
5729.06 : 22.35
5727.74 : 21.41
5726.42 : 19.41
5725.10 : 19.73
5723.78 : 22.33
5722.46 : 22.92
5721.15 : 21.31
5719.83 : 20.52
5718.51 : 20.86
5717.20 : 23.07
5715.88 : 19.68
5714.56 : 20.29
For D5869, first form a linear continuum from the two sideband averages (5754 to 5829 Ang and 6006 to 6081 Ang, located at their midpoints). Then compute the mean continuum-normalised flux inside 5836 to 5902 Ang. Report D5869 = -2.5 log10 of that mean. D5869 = 0.08 mag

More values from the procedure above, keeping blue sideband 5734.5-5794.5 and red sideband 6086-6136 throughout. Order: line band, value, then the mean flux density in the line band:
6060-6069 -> -0.09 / 22.2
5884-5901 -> 0.34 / 15.1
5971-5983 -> 0.04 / 19.8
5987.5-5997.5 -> -0.06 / 21.8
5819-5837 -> -0.07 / 22.1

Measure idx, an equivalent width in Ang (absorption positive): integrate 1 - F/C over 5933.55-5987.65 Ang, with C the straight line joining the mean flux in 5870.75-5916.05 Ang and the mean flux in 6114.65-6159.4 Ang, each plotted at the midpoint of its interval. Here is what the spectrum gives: -4.2 Ang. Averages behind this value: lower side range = 18.7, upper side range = 20.8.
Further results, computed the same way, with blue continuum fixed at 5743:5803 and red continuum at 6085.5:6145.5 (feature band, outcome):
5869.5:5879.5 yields -0.8 Ang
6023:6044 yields -0.5 Ang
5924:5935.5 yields -0.3 Ang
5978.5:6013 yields -0.3 Ang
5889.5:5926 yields 3.9 Ang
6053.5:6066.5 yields -1.1 Ang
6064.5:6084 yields -0.8 Ang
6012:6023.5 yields 0.5 Ang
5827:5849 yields -1.0 Ang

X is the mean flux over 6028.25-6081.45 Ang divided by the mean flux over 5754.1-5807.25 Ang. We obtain 1.0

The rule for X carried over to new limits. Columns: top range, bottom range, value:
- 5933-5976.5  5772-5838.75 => 0.98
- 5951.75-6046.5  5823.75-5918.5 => 1.04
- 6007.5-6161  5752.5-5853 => 0.99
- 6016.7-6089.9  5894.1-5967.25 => 1.06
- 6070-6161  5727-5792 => 1.00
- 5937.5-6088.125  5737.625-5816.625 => 1.01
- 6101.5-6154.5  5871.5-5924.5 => 1.08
